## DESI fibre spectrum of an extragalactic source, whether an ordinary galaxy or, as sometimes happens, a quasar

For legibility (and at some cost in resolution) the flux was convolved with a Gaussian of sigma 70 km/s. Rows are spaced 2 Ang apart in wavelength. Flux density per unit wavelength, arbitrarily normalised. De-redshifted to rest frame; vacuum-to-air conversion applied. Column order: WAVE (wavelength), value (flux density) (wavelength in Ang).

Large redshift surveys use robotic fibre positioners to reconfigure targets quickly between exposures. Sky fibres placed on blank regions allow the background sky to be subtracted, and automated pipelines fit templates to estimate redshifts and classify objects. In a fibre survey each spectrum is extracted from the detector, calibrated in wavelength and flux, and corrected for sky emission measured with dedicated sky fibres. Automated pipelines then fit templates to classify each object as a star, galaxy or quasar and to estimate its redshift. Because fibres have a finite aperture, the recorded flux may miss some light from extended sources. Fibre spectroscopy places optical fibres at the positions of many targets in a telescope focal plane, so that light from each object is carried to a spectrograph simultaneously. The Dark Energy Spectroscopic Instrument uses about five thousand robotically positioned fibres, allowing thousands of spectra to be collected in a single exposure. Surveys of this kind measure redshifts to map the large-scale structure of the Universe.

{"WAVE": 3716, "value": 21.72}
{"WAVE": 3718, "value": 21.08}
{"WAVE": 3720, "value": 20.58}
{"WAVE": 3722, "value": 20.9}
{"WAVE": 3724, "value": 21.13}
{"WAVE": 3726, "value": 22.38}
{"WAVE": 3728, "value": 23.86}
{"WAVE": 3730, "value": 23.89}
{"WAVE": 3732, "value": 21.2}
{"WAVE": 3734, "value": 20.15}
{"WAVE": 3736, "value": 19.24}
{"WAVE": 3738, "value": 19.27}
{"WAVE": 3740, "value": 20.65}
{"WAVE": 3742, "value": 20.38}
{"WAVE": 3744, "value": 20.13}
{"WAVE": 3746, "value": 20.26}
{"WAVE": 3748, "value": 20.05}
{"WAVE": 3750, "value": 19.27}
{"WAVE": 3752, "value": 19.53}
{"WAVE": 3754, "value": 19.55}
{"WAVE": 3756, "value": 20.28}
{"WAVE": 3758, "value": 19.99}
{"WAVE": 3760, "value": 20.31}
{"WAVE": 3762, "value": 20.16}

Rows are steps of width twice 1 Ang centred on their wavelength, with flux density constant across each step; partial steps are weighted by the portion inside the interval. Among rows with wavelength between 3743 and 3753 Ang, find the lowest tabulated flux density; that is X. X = 19.27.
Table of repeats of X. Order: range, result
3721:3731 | 20.9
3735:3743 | 19.24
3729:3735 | 20.15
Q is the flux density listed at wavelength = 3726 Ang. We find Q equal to 22.38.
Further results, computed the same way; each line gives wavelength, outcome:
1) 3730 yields 23.89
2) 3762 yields 20.16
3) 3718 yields 21.08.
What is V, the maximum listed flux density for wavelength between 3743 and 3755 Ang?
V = 20.26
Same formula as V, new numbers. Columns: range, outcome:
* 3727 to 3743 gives 23.89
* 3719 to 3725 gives 21.13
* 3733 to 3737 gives 20.15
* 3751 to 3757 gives 20.28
